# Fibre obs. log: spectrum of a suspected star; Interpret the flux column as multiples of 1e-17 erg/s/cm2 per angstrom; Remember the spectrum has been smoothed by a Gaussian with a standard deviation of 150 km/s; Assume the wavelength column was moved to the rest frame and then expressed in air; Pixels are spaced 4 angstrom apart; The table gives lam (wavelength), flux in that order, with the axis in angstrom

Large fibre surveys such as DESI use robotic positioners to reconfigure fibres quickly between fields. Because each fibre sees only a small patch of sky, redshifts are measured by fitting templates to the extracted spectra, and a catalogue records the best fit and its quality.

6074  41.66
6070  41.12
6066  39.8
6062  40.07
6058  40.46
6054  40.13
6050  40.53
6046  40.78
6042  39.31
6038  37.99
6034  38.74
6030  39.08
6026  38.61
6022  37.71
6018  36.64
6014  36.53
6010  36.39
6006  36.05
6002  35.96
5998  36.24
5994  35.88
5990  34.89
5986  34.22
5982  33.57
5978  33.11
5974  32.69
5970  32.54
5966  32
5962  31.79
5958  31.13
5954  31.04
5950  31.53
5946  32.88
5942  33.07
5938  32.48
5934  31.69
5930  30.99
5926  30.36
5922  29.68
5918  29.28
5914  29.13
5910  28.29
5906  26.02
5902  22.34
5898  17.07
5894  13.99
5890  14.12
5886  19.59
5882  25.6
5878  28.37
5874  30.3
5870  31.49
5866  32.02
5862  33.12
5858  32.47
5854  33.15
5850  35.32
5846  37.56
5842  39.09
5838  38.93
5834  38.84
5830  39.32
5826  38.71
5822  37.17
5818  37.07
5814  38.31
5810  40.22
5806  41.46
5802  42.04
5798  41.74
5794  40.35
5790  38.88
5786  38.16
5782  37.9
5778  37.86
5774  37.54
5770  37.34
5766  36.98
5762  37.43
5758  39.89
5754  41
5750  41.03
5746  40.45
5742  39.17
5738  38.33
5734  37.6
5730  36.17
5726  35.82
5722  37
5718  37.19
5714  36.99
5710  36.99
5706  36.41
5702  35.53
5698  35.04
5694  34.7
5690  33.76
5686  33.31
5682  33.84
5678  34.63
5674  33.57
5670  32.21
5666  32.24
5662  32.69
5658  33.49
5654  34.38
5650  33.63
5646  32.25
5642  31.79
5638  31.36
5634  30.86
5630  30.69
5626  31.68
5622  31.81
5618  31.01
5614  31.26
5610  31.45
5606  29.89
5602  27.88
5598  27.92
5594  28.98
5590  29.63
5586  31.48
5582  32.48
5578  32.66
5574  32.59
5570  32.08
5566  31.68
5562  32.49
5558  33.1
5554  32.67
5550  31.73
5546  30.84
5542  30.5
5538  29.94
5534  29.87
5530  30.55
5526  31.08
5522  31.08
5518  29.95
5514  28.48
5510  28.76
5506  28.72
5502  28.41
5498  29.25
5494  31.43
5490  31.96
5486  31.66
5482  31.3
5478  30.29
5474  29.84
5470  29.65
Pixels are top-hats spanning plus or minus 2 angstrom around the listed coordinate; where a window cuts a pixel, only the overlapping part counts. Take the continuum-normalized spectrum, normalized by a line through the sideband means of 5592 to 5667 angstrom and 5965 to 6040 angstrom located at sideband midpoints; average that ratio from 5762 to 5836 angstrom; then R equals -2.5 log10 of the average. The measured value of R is -0.166 mag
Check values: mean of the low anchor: 31.3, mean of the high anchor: 35.8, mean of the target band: 38.8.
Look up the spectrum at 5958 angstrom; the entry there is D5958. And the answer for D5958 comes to 31.13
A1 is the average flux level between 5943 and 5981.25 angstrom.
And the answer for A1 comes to 32.2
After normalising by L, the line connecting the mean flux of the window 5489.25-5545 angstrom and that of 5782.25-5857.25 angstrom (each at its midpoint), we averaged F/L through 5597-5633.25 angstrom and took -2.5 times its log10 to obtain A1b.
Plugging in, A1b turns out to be 0.08 mag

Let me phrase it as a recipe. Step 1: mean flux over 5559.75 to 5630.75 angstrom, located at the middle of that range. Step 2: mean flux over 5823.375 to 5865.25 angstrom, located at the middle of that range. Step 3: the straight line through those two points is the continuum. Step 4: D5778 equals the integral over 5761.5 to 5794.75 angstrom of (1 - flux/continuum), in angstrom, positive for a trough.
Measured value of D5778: -2.78 angstrom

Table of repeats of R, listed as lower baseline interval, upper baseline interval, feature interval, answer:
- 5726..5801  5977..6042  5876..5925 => 0.495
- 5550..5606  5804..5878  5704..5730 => -0.089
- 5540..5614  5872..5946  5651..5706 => -0.144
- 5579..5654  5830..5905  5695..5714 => -0.184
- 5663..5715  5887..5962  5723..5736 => -0.102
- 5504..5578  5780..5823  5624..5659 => 0.066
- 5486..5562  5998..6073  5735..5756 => -0.172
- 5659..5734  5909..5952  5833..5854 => -0.157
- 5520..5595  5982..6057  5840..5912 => 0.267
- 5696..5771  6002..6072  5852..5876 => 0.188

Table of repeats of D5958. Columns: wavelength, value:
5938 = 32.48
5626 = 31.68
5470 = 29.65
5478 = 30.29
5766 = 36.98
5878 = 28.37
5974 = 32.69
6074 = 41.66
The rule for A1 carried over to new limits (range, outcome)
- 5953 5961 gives 31.2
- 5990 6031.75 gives 36.8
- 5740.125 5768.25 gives 39.4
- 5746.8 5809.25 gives 39.3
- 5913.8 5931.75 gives 29.9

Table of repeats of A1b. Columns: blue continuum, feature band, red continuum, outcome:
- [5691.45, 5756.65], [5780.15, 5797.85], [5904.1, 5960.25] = -0.11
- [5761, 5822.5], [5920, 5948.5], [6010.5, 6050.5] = 0.22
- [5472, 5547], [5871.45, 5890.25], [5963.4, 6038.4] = 0.36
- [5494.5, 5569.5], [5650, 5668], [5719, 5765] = 0.07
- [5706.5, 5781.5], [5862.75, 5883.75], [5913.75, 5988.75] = 0.15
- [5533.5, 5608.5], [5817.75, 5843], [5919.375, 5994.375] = -0.21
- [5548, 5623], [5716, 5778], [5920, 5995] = -0.20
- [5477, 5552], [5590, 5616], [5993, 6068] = 0.07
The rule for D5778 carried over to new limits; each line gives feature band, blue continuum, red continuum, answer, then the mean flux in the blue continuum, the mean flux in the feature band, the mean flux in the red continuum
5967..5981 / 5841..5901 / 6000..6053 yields 0.8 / 27.9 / 32.8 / 38.1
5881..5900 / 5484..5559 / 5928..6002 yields 8.7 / 30.5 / 17.7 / 33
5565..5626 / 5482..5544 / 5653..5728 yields 2.6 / 30.1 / 30.9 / 34.7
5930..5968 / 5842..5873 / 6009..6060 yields 4.7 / 33.8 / 31.9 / 38.7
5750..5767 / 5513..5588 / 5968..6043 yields -2.9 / 31.4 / 39.2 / 36.1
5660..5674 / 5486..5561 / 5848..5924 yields -1.7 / 30.5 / 32.6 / 26.9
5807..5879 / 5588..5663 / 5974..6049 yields -3.3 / 31.2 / 35.8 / 36.7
